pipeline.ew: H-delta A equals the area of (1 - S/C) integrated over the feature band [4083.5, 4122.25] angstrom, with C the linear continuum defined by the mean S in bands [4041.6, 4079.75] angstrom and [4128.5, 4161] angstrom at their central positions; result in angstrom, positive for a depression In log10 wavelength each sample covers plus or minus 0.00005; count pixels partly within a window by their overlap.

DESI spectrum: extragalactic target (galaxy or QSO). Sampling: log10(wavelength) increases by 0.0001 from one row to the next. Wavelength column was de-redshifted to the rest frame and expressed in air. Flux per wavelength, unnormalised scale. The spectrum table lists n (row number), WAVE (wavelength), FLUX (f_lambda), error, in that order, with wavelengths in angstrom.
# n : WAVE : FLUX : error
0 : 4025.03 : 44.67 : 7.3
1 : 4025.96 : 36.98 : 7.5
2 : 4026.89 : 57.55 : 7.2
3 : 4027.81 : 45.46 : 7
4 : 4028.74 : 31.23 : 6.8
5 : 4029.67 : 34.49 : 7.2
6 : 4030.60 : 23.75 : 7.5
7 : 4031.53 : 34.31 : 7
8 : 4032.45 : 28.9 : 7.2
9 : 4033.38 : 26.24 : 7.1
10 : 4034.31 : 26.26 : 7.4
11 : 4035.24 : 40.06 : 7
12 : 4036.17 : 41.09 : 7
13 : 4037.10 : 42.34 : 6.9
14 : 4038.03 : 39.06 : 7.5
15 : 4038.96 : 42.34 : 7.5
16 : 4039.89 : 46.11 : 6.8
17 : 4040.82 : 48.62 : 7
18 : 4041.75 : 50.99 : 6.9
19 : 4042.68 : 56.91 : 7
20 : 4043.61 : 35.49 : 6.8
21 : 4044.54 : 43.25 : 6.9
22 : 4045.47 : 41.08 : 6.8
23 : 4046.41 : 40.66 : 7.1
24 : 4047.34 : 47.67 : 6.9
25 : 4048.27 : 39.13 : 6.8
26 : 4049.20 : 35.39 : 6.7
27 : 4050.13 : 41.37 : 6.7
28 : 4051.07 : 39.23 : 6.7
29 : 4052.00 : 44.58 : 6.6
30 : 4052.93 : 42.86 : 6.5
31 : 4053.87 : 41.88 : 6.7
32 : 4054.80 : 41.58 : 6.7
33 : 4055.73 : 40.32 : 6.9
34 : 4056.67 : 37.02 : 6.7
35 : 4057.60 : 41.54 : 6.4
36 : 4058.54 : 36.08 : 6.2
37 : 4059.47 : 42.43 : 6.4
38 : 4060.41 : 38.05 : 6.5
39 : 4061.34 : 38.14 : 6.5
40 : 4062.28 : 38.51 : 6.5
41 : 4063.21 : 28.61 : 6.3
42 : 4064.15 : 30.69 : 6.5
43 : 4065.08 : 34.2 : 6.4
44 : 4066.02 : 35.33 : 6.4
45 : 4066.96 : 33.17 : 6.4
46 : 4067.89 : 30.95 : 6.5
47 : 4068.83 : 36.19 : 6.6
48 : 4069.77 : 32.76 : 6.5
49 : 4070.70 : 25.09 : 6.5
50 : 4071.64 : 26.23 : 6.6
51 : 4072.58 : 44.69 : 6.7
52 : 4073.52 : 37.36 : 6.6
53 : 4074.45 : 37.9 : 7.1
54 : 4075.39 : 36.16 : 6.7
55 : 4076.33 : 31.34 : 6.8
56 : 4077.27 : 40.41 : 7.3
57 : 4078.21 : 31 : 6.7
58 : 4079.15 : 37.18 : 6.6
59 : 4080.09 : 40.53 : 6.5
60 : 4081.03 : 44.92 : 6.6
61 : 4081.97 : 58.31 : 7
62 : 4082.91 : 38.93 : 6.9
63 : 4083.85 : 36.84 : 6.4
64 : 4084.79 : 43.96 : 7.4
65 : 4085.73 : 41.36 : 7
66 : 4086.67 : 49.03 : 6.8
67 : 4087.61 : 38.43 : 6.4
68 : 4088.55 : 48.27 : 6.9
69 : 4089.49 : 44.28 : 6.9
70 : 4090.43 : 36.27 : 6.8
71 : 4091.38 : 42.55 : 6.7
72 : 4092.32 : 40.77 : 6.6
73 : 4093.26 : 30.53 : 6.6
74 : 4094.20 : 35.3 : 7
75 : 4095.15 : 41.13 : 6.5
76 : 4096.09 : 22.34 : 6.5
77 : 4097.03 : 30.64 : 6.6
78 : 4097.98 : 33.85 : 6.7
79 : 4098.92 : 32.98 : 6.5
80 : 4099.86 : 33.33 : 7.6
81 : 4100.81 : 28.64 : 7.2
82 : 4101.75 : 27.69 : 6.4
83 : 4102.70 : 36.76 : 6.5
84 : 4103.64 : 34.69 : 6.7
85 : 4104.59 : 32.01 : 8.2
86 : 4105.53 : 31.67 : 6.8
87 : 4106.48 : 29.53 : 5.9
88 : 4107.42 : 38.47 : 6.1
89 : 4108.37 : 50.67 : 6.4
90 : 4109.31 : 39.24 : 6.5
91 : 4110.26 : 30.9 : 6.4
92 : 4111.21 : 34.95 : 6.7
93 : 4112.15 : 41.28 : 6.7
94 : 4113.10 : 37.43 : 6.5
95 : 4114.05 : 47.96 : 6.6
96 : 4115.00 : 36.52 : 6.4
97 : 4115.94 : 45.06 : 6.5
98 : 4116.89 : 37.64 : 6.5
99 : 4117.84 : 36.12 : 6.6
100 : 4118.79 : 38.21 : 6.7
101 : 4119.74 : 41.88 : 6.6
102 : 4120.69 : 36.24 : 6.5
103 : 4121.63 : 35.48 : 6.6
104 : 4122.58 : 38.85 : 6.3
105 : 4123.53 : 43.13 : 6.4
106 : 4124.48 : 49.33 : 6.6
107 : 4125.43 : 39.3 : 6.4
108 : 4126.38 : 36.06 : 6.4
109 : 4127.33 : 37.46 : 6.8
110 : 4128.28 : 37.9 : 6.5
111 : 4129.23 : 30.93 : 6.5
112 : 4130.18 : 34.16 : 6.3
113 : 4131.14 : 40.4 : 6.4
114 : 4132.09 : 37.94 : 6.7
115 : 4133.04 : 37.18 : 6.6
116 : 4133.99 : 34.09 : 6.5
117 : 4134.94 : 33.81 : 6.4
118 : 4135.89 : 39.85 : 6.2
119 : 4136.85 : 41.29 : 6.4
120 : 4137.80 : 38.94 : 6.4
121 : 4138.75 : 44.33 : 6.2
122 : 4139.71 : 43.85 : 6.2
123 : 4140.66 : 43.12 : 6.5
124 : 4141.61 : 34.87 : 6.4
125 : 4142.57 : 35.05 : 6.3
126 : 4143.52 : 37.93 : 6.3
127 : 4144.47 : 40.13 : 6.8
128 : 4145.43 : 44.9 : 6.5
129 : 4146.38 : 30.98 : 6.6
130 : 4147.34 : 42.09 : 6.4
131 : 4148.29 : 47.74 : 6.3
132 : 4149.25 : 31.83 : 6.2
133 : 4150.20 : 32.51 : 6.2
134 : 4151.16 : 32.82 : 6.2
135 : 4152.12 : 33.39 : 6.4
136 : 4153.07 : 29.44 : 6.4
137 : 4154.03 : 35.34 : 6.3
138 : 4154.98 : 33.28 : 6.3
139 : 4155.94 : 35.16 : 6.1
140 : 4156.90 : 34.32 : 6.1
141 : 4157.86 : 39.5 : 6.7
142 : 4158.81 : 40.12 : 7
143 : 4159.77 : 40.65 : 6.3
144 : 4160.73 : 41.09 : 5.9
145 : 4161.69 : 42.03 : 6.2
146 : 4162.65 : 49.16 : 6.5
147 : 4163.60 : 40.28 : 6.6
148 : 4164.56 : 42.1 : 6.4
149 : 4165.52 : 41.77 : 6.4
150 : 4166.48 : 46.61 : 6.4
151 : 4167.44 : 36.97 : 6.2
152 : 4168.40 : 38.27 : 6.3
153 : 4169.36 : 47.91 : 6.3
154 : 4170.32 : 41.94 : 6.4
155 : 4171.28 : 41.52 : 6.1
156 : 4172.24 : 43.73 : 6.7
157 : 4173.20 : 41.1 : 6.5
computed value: 0.4 angstrom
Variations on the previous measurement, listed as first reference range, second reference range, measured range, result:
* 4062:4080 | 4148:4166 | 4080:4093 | -3.1 angstrom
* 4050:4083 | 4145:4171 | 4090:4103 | 1.5 angstrom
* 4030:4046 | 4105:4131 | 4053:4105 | 2.5 angstrom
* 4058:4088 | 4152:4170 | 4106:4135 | 0.1 angstrom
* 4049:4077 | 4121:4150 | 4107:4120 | -0.6 angstrom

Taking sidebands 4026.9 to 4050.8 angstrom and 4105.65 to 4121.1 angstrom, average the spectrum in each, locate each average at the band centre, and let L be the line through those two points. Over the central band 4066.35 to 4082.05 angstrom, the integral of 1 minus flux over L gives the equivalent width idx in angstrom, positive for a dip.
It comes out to 1.21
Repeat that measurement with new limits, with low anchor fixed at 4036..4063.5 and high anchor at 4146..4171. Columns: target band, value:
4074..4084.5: 0.33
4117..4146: 0.55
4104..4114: 0.74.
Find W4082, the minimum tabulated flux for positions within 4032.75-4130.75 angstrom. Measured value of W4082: 22.34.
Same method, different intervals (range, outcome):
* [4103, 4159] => 29.44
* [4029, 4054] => 23.75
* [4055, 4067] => 28.61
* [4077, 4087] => 31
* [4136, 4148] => 30.98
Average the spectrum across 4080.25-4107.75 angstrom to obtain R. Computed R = 37.4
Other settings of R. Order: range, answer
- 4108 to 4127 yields 39.7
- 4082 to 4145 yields 38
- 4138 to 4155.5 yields 37.4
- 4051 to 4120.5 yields 37.5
